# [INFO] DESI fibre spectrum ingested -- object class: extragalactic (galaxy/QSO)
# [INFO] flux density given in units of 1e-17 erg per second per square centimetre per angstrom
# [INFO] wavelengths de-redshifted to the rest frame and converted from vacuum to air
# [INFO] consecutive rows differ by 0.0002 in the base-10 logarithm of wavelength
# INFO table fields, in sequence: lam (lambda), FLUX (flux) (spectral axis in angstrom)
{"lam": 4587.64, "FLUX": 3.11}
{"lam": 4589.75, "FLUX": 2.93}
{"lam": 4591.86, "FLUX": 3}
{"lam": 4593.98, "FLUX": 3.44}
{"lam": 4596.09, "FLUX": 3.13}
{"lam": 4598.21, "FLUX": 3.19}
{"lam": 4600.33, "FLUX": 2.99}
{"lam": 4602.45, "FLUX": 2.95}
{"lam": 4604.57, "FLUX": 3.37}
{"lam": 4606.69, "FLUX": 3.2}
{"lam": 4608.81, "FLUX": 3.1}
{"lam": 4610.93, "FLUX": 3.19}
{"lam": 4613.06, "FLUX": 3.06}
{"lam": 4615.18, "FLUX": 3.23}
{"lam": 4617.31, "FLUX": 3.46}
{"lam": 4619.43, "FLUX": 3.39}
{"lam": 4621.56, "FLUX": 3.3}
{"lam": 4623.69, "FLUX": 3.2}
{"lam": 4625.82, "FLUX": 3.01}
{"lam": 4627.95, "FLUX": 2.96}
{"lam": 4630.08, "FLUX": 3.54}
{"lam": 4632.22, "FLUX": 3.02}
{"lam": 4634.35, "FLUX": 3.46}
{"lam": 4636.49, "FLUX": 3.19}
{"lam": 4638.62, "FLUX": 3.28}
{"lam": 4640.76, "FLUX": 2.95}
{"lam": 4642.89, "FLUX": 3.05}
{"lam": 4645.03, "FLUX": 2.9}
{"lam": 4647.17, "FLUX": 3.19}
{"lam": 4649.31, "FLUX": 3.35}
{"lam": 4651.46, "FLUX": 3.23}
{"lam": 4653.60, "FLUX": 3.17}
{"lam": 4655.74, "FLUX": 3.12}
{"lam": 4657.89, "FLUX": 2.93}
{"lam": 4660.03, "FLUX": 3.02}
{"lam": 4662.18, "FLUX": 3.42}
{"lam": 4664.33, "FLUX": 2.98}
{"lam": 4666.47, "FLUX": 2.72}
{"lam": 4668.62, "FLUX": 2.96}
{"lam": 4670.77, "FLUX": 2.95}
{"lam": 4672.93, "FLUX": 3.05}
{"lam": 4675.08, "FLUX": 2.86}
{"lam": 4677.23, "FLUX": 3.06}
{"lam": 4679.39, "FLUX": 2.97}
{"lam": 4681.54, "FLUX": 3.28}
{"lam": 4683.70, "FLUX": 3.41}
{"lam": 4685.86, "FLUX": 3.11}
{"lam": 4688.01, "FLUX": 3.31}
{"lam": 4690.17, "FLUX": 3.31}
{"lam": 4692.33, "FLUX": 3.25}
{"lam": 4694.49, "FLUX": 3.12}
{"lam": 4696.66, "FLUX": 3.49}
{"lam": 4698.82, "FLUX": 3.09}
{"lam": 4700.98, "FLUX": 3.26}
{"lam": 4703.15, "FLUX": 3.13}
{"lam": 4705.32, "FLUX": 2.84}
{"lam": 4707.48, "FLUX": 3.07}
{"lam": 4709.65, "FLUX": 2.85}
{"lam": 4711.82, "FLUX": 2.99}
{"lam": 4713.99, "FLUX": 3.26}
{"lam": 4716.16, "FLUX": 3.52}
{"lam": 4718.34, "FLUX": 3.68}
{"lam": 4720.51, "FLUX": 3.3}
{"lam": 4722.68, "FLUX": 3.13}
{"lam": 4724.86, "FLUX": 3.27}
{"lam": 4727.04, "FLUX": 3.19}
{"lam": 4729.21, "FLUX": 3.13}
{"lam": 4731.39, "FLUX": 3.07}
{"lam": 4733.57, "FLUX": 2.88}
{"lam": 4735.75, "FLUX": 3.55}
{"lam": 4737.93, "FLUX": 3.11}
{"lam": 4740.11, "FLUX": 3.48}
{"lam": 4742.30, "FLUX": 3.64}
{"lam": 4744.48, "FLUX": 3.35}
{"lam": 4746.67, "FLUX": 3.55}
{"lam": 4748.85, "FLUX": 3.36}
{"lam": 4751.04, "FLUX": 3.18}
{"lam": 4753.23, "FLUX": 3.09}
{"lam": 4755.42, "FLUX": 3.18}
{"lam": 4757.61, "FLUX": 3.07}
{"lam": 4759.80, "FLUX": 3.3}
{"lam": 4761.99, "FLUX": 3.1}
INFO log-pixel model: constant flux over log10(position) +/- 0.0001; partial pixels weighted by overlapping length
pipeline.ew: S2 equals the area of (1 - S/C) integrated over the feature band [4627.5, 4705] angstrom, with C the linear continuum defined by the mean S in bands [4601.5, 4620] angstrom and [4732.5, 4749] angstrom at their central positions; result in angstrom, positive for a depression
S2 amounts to 3.3 angstrom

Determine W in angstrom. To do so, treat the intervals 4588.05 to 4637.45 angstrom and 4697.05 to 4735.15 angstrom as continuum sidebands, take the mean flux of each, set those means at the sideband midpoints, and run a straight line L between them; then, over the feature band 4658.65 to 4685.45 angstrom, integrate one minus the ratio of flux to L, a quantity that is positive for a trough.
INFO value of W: 1.0 angstrom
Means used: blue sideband 3.19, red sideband 3.17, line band 3.06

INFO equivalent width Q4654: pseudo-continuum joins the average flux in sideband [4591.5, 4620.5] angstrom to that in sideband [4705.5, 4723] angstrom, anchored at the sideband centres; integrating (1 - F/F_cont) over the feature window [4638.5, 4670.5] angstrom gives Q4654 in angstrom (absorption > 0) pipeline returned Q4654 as 1.3 angstrom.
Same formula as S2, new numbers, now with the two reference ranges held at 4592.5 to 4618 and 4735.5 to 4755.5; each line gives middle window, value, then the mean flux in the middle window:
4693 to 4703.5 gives 0.22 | 3.22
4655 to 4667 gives 0.76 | 3.04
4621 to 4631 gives 0.05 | 3.19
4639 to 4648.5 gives 0.53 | 3.05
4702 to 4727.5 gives 0.98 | 3.18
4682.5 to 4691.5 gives -0.01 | 3.28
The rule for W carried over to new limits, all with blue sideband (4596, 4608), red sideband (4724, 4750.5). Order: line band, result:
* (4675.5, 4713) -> 1.2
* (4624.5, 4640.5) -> -0.1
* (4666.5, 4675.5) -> 0.8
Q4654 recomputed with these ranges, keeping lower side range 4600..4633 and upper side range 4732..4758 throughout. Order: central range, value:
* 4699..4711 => 0.8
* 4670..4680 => 0.8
